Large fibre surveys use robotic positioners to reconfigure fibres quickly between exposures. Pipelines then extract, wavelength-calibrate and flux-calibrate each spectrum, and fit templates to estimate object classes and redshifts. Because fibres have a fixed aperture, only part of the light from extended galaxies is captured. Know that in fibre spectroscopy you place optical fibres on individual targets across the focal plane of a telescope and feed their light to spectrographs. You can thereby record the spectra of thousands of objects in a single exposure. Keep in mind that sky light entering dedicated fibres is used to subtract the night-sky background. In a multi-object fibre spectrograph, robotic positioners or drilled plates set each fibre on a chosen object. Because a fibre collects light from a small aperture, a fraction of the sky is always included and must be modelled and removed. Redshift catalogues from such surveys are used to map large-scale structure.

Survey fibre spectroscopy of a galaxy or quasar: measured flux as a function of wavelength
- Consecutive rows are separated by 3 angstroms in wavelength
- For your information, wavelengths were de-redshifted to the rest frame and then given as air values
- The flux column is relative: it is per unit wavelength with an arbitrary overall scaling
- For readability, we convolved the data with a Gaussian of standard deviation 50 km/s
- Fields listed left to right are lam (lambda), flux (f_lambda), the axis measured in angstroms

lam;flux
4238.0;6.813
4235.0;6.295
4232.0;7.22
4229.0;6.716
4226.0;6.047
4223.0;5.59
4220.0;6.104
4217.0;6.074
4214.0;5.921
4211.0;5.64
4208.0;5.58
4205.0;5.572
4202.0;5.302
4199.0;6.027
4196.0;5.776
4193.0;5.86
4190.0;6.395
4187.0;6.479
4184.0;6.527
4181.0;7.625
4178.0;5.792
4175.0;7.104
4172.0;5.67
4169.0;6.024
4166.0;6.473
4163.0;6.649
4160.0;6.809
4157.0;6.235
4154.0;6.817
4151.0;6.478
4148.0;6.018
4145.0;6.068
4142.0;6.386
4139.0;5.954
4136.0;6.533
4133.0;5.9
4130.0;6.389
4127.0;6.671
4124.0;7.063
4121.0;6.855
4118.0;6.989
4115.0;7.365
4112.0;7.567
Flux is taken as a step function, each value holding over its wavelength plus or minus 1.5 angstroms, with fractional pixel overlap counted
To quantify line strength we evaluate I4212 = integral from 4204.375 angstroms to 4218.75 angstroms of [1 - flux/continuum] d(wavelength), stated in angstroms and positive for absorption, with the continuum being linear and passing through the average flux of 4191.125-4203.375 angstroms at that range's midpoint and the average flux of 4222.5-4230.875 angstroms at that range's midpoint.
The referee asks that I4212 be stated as 0.5 angstroms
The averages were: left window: 5.77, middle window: 5.77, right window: 6.23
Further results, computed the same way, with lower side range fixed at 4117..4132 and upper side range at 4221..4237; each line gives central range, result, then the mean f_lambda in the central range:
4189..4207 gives 1.92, 5.8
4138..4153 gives 1.06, 6.21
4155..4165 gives 0.08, 6.57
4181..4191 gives -0.17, 6.64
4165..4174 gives 0.69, 6.09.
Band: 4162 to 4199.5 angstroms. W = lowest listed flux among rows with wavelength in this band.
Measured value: 5.67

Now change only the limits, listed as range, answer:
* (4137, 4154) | 5.954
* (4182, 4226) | 5.302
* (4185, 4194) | 5.86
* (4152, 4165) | 6.235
